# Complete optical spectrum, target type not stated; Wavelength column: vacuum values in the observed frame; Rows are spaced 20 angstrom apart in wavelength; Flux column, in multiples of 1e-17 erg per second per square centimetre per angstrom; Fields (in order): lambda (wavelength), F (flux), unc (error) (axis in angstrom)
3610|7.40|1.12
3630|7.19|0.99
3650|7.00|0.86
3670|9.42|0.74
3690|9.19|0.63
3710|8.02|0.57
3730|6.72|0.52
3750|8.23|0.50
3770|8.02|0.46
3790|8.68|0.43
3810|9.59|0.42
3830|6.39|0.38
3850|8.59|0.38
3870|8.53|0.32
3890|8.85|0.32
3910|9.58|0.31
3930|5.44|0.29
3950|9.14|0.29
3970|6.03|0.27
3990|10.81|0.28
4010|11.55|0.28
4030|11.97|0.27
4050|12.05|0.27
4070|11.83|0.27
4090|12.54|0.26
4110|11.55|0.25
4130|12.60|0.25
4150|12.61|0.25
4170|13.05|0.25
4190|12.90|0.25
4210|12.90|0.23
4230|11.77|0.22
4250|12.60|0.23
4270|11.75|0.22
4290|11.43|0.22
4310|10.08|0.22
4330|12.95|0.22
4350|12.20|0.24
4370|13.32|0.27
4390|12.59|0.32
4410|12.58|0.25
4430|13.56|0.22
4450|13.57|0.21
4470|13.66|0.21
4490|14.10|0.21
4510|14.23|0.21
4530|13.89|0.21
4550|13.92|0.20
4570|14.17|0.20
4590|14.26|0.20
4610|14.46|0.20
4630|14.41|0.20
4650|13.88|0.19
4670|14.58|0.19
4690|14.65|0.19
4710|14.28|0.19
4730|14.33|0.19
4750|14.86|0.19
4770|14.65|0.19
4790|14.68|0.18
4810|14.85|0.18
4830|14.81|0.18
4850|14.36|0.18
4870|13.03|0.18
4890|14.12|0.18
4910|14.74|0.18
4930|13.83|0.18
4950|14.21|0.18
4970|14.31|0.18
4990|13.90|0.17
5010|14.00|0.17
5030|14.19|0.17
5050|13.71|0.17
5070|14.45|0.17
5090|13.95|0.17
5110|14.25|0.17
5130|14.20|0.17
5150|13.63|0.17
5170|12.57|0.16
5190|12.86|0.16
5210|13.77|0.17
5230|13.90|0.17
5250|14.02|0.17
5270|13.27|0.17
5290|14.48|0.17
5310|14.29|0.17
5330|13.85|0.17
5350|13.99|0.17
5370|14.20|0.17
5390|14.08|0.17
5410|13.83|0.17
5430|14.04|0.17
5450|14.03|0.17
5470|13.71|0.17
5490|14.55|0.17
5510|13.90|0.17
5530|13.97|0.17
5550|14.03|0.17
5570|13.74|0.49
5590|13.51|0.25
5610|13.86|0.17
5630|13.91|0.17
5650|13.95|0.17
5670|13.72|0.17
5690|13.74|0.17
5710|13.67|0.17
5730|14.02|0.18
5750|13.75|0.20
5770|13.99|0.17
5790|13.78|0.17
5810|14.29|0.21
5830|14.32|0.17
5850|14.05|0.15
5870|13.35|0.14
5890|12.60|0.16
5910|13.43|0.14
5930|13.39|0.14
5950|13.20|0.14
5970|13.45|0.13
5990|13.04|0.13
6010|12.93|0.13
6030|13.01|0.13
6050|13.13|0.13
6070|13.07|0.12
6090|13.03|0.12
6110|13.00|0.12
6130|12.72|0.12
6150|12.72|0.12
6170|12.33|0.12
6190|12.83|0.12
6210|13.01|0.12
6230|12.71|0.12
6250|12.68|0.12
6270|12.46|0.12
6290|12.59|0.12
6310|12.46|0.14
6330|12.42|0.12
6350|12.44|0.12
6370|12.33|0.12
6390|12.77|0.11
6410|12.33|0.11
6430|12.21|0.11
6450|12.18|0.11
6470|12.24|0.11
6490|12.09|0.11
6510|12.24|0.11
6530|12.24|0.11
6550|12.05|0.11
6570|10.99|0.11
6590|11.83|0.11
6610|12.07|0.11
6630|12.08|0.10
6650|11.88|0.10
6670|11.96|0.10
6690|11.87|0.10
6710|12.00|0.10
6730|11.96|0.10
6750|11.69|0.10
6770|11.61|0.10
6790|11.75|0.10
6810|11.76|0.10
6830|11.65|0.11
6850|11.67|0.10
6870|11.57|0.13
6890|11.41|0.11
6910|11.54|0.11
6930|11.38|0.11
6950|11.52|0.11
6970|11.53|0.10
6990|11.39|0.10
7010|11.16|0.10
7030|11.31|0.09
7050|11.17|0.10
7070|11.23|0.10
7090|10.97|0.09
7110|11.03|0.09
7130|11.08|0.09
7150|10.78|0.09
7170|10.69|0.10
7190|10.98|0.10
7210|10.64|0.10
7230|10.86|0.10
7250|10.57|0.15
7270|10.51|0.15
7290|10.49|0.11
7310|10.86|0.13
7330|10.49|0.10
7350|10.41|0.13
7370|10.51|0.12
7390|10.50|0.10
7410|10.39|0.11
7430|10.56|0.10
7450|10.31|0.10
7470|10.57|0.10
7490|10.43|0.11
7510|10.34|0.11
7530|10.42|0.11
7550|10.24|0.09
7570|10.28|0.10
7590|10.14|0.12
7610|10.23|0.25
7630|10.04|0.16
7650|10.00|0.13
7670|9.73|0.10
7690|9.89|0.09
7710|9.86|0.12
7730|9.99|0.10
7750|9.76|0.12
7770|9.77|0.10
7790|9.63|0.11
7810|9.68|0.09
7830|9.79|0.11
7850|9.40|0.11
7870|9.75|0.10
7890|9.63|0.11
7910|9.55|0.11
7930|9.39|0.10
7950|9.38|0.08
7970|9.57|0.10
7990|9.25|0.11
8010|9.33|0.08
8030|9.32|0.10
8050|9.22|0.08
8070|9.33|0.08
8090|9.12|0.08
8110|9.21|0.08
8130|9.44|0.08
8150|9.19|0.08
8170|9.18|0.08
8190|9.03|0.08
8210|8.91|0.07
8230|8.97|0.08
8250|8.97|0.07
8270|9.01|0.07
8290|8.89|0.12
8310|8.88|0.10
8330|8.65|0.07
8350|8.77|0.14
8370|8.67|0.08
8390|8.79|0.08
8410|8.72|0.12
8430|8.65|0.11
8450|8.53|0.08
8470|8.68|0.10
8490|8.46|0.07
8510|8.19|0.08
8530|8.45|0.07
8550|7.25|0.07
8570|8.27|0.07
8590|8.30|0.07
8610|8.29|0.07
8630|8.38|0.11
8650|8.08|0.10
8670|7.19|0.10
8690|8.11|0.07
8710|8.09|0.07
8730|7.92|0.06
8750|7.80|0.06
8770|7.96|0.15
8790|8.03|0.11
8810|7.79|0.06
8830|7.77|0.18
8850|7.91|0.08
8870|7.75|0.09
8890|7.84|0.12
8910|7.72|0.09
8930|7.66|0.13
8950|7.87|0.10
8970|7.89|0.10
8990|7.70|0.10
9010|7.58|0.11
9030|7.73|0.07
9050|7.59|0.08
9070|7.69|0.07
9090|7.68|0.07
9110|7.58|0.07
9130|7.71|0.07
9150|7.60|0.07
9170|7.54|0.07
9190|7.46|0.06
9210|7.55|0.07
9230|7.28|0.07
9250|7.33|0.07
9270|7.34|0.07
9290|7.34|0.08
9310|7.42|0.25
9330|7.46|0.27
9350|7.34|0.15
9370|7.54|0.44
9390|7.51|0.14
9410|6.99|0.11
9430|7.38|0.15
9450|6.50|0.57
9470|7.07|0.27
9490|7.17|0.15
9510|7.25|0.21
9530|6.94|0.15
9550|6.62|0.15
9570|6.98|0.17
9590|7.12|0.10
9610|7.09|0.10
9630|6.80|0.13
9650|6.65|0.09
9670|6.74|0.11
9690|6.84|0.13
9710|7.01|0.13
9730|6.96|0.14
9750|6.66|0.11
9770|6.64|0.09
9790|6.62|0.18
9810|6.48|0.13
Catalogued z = 0.00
